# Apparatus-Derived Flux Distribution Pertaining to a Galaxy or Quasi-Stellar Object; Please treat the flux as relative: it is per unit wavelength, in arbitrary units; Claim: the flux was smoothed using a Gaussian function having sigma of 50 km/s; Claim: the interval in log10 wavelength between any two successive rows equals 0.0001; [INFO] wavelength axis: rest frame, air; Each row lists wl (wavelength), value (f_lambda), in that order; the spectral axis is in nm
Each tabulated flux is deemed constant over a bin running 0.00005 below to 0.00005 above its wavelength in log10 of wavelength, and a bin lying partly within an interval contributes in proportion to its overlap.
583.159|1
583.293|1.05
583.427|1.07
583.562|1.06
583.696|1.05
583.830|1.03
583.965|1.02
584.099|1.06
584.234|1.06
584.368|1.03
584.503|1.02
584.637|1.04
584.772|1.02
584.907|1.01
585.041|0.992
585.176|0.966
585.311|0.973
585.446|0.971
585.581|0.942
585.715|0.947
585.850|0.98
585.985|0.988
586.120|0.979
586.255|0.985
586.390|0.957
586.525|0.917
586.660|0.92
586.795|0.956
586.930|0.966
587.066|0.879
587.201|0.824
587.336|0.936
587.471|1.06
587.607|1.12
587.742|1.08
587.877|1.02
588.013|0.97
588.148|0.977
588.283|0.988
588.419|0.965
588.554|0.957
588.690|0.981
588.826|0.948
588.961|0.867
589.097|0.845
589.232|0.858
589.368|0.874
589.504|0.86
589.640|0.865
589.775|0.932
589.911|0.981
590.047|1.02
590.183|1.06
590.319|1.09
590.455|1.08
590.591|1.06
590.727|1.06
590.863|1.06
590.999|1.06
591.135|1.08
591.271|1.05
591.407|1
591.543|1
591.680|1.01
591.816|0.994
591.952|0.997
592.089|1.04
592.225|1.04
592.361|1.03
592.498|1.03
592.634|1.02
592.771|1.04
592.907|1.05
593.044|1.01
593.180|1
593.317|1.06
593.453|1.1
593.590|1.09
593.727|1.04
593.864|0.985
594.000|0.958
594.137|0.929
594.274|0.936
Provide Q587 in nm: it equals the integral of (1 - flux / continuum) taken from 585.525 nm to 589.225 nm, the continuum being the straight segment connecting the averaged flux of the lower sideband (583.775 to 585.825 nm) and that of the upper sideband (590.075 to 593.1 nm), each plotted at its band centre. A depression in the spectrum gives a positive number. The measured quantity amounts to 0.21 nm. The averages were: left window 1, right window 1.04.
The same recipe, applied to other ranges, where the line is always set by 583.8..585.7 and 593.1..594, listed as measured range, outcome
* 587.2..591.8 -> 0.16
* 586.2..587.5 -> 0.10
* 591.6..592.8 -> 0.02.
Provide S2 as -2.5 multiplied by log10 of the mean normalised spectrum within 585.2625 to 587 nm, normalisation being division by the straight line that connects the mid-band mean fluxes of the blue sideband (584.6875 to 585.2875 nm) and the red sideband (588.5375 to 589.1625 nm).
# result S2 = 0.01 mag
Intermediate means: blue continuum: 0.996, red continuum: 0.916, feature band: 0.96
